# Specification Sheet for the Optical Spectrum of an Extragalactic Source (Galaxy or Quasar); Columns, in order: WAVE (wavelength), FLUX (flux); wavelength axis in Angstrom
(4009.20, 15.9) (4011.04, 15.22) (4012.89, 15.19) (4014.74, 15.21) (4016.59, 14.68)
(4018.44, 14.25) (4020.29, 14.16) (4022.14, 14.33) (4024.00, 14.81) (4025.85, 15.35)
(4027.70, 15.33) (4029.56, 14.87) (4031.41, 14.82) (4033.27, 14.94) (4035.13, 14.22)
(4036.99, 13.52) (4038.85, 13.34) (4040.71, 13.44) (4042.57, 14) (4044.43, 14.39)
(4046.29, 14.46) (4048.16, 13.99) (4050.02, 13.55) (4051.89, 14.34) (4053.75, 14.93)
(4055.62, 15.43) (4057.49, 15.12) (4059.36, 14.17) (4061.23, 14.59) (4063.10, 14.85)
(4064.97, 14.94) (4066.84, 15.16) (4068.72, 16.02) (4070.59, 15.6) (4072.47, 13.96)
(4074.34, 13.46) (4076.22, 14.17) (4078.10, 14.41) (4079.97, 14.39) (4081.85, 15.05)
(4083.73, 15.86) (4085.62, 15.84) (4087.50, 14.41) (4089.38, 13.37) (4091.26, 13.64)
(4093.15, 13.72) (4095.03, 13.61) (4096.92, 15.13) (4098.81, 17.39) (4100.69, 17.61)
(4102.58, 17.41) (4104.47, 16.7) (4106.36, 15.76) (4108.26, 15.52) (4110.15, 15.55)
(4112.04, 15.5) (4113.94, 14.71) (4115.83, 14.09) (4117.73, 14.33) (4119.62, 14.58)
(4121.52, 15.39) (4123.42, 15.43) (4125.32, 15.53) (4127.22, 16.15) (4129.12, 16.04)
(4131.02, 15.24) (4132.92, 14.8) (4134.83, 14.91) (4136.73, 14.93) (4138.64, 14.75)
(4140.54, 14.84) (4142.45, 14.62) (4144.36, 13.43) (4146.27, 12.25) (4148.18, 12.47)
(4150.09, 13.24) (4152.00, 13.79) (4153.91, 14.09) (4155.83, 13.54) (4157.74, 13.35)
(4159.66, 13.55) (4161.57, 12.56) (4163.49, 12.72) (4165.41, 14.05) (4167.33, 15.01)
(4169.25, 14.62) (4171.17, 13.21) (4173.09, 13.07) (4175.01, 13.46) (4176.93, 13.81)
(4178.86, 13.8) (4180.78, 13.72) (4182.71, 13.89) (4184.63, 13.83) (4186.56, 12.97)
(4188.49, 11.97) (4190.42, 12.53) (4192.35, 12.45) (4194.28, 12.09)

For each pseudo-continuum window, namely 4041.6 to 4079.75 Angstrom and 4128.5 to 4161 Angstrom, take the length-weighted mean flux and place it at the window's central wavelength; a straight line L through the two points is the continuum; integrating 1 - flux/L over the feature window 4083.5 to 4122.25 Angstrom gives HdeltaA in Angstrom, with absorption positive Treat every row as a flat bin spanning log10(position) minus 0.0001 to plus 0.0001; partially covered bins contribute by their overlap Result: -2.5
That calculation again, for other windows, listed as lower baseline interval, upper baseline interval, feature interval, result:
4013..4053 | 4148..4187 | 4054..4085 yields -1.4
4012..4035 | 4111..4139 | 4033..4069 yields 1.1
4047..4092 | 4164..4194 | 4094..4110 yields -2.0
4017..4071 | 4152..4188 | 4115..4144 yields -2.3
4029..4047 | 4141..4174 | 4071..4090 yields -0.8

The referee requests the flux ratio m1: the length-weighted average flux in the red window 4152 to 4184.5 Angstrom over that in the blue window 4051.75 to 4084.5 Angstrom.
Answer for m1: 0.92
